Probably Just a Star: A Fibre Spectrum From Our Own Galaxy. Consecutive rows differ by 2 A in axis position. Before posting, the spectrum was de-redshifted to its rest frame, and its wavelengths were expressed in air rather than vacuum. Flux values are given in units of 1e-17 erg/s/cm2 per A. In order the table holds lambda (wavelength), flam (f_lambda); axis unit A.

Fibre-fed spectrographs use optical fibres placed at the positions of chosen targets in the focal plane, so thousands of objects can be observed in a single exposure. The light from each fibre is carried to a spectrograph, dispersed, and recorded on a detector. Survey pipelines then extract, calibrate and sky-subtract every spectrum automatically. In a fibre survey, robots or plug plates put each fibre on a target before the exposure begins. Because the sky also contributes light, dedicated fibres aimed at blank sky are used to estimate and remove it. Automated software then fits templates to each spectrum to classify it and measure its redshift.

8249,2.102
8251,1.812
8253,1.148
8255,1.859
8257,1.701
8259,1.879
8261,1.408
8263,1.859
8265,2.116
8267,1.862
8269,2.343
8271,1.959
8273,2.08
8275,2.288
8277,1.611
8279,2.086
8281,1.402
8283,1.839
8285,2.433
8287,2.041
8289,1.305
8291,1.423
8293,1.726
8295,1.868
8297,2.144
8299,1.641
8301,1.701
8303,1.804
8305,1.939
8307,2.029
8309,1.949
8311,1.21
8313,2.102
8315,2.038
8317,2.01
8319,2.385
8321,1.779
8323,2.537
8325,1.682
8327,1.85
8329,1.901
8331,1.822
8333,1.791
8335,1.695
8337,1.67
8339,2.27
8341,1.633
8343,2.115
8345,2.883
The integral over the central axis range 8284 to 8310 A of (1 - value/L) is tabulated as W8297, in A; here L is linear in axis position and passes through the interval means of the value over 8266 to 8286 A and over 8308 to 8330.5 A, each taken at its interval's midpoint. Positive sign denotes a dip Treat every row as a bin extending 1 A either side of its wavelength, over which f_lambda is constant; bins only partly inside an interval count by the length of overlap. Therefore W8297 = 1.6 A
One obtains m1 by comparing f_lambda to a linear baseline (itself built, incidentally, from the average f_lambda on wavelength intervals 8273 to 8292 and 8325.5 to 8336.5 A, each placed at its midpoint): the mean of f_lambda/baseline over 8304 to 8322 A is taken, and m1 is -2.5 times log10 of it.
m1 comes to -0.07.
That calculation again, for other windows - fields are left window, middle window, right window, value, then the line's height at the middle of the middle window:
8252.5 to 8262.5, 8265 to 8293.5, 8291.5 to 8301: -0.10 mag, 1.73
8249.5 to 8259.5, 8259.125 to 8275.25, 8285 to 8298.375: -0.14 mag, 1.73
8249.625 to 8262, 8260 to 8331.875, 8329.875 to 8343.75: -0.09 mag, 1.75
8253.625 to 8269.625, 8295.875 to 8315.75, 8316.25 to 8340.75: 0.03 mag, 1.91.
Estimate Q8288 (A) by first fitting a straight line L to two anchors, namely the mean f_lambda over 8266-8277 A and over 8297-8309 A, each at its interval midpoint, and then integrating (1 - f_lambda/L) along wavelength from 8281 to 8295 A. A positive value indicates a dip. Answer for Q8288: 1.3 A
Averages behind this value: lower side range 2.06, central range 1.77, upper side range 1.86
